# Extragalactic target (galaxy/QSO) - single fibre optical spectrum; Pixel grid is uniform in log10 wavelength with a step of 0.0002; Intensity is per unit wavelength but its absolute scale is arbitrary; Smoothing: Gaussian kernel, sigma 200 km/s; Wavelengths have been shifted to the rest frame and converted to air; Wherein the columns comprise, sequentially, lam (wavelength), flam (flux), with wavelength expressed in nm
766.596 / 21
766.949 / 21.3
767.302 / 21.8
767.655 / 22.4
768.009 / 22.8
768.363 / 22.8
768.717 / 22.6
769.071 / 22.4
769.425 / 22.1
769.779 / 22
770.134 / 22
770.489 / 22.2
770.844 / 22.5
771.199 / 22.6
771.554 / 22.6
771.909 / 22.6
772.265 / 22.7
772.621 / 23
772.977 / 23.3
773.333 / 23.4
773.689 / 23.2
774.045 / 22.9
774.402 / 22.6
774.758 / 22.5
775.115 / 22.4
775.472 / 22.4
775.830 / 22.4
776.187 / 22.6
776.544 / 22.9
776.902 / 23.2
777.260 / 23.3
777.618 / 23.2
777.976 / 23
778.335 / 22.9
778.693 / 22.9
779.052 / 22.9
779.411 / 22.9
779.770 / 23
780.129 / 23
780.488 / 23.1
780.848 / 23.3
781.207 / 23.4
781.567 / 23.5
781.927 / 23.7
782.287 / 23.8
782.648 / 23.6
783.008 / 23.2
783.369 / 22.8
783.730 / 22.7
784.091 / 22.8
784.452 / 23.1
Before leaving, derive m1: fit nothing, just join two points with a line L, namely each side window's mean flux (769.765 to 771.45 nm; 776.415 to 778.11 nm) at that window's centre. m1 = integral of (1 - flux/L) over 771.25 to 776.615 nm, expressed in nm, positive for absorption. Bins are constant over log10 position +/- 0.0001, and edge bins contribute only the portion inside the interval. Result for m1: -0.012 nm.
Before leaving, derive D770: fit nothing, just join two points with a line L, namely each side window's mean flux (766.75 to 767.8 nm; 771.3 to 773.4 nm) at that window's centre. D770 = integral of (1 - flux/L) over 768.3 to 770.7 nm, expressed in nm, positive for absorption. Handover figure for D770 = 0.00 nm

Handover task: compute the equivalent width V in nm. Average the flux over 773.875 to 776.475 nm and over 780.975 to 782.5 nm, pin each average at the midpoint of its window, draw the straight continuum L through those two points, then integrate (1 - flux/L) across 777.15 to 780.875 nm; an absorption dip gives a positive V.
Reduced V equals 0.02 nm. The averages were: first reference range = 22.6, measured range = 23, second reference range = 23.6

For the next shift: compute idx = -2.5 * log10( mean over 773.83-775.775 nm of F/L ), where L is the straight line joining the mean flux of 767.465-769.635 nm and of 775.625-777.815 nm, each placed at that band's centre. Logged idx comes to 0.01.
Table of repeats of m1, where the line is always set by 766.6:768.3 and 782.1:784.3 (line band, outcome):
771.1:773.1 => -0.040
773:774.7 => -0.041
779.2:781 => -0.010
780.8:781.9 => -0.021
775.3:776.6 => 0.005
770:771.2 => -0.003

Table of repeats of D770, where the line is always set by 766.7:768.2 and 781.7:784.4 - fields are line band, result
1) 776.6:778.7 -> -0.03 nm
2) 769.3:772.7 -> -0.02 nm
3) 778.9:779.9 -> 0.00 nm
